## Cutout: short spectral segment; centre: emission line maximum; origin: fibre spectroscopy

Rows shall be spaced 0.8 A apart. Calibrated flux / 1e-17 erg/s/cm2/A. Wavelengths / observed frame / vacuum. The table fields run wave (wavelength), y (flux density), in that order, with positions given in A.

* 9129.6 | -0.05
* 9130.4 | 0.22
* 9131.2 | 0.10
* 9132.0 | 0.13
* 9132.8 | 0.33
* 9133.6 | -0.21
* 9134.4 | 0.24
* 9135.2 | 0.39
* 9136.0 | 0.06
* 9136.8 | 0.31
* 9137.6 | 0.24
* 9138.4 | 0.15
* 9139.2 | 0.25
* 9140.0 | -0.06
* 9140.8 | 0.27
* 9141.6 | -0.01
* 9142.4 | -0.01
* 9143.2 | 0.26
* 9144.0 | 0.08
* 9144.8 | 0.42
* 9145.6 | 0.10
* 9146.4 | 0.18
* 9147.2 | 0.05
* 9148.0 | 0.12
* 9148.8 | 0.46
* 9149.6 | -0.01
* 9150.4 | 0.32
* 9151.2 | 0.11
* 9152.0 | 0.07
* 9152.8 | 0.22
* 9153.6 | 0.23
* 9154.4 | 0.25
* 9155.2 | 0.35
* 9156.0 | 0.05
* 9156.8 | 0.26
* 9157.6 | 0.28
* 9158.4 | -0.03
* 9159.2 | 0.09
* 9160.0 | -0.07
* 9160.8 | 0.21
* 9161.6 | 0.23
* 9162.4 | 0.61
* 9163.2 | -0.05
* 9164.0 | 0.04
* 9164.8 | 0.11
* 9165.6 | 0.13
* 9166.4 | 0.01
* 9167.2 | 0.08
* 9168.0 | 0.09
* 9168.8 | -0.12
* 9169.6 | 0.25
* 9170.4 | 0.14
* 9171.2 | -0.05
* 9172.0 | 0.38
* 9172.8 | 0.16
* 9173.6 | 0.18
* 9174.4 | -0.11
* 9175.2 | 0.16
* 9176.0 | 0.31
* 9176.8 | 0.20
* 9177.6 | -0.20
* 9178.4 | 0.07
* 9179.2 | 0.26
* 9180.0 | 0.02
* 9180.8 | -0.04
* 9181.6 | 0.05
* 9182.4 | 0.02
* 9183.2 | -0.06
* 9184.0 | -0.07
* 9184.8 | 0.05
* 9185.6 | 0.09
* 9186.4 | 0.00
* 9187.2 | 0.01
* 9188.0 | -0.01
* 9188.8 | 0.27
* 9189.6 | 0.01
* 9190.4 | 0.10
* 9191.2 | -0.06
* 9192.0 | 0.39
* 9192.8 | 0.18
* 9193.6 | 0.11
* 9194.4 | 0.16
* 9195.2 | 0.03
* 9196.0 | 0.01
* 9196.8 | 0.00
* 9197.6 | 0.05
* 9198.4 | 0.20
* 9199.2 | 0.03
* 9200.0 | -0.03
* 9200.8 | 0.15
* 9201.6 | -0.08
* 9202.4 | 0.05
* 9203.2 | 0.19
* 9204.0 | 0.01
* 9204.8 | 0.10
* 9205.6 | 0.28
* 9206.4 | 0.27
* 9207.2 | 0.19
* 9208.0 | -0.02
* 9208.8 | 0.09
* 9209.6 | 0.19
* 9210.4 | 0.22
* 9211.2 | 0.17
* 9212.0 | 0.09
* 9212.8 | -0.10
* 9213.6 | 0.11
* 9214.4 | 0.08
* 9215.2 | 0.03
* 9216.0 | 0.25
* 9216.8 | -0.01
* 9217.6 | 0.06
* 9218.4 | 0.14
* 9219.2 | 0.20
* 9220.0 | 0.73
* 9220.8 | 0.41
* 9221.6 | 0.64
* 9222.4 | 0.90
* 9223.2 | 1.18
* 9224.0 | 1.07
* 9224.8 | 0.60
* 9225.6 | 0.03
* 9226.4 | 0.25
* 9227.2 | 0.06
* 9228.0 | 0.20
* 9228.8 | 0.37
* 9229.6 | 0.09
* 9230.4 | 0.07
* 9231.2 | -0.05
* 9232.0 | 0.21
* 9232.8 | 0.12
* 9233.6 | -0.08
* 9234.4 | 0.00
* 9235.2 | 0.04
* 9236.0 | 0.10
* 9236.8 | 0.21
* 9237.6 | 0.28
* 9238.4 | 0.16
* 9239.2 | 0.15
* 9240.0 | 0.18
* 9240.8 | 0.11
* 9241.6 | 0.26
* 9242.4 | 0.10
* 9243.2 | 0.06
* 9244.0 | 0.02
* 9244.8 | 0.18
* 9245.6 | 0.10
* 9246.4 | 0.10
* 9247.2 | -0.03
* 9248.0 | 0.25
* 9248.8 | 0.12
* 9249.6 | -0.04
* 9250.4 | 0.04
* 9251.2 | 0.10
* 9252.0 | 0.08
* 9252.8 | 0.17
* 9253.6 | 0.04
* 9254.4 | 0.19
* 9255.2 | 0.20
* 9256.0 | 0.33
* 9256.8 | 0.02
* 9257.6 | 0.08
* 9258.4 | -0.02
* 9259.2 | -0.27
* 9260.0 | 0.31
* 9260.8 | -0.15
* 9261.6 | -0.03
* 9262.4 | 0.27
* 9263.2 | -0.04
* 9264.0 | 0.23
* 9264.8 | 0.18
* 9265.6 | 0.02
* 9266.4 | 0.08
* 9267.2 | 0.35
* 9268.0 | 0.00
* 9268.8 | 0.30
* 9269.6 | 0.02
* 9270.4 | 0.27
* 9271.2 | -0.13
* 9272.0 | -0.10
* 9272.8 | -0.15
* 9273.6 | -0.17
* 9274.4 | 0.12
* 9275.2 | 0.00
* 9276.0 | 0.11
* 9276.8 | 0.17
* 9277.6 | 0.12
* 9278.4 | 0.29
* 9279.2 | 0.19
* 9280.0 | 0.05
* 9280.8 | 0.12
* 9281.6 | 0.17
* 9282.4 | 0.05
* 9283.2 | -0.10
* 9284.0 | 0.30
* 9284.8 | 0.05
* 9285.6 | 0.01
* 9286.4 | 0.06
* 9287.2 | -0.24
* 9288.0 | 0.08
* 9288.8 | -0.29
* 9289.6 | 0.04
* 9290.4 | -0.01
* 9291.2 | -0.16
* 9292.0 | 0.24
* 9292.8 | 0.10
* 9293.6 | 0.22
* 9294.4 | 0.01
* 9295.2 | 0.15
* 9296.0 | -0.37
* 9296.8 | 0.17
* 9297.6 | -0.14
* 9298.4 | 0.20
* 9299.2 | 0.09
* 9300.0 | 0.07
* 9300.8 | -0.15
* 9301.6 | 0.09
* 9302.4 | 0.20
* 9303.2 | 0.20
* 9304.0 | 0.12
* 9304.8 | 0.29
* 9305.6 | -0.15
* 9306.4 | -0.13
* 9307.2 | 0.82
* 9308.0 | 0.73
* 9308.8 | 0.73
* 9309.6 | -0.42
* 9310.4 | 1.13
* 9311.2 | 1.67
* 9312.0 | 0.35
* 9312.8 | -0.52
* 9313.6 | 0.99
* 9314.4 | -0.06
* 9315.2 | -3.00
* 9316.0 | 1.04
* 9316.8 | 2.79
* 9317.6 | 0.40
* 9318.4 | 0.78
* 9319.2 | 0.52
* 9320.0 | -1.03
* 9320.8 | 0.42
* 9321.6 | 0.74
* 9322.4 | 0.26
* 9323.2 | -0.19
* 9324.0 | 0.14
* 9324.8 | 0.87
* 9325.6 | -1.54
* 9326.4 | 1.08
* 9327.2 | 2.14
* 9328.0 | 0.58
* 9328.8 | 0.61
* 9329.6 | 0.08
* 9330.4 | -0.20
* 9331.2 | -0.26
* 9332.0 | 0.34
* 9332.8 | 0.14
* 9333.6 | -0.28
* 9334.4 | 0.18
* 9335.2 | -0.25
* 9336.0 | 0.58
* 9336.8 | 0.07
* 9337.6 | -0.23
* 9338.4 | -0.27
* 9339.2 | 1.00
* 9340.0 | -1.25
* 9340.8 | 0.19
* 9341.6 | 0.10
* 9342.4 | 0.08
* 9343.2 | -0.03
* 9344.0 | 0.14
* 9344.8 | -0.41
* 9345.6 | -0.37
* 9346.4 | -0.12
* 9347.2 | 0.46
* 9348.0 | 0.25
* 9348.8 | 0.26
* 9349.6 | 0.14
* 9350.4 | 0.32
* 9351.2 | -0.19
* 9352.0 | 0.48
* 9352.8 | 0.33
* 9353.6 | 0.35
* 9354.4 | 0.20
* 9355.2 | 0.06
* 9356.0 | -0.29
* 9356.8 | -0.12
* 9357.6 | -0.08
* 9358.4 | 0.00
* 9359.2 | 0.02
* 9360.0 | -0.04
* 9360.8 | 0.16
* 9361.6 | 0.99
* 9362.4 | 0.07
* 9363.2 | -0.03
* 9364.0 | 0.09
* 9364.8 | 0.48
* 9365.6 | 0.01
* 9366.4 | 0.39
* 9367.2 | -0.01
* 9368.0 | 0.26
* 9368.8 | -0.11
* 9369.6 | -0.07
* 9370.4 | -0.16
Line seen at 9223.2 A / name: H-beta 4861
